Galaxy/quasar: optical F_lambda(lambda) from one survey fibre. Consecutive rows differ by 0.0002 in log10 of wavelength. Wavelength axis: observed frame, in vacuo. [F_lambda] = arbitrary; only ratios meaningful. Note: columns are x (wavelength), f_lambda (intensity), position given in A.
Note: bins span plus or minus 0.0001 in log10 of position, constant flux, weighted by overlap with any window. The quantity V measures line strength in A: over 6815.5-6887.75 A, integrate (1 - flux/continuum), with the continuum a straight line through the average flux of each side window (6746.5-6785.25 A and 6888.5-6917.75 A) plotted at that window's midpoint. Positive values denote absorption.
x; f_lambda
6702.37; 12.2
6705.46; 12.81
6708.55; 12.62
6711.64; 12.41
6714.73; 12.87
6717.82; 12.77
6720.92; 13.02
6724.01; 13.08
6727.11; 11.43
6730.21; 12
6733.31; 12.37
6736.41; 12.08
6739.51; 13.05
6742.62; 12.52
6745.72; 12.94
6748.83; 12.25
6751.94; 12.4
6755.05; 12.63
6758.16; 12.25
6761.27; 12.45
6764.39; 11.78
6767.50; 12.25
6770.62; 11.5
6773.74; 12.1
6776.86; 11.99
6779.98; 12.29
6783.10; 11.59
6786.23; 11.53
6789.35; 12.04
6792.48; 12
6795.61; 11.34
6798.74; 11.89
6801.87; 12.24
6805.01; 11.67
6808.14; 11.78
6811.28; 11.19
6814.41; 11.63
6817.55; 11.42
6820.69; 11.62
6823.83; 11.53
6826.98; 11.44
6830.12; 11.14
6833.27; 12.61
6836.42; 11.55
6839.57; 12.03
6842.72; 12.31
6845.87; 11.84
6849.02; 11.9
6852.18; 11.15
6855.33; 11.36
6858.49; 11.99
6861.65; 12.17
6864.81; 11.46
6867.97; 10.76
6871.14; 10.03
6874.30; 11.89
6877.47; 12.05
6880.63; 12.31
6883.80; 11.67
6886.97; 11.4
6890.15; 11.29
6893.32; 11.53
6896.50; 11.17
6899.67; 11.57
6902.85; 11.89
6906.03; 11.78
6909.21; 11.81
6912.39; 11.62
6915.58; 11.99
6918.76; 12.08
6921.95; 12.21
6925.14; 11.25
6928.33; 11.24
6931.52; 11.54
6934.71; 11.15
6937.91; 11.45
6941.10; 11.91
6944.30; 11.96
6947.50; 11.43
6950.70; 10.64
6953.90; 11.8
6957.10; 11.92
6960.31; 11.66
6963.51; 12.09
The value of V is 1.1 A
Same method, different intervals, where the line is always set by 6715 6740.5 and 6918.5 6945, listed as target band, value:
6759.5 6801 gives 1.18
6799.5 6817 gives 0.64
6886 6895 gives 0.29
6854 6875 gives 0.95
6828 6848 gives 0.18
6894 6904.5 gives 0.18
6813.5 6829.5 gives 0.77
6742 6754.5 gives -0.14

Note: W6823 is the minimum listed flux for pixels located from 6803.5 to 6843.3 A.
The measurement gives 11.14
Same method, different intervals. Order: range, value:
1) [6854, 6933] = 10.03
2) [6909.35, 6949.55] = 11.15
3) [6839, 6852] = 11.84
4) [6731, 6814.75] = 11.19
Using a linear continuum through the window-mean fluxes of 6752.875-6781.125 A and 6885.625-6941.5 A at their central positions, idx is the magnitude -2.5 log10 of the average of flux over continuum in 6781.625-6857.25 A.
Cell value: 0.02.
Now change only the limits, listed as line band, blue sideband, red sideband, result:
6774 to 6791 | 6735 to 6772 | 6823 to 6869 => 0.021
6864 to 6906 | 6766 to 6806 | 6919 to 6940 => 0.015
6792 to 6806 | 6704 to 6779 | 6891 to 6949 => 0.031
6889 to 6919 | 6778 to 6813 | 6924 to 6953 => -0.015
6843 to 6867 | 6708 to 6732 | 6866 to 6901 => -0.009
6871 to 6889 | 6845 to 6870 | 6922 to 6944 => -0.013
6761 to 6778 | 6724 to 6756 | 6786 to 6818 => 0.009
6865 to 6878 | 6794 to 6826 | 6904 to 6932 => 0.052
